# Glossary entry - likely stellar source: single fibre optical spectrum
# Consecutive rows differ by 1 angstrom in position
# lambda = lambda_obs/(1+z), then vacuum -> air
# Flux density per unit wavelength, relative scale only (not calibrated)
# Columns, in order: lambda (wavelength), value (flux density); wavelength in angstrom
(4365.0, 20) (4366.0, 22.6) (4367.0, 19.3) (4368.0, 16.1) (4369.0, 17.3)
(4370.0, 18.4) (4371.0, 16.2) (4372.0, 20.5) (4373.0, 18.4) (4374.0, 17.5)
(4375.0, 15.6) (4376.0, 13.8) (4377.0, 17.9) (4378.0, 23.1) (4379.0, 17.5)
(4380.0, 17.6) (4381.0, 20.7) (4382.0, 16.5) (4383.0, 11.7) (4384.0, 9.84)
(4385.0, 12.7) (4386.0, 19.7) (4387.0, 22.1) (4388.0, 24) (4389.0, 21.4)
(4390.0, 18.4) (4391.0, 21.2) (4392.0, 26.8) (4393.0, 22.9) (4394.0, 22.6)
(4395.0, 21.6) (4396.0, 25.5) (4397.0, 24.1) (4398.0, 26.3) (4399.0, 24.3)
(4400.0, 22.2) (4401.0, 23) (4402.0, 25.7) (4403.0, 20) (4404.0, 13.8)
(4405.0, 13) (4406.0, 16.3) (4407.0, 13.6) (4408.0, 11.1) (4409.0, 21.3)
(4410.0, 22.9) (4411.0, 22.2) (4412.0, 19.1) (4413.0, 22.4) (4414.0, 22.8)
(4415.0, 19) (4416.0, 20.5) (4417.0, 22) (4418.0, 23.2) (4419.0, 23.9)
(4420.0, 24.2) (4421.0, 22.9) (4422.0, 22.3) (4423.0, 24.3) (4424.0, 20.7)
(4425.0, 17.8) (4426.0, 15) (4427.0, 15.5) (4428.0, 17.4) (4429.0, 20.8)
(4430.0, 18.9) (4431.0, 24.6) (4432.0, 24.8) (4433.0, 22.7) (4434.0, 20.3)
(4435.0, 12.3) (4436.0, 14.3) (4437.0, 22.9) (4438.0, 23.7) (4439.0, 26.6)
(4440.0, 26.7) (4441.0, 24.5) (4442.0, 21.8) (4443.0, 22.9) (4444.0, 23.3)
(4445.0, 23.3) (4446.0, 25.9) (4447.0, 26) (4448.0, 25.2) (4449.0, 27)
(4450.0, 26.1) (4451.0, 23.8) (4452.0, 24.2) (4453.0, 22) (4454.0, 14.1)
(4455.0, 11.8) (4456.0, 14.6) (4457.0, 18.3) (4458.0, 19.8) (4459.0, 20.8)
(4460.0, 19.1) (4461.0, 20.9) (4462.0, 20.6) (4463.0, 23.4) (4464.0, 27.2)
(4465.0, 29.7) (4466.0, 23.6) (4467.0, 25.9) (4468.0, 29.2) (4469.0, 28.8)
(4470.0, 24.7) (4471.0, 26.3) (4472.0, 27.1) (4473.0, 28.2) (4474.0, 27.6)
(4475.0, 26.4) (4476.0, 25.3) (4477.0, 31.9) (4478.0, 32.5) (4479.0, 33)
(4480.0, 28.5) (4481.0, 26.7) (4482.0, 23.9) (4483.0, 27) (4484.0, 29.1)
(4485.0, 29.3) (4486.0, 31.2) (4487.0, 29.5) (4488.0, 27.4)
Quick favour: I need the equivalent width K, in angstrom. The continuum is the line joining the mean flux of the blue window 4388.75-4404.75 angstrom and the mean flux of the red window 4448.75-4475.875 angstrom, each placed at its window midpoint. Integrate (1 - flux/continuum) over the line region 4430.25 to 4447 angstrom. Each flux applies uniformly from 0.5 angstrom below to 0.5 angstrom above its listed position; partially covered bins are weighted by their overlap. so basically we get 0.3 angstrom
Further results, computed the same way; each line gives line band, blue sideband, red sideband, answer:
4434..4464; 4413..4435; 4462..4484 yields 3.1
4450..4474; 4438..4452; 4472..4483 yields 3.4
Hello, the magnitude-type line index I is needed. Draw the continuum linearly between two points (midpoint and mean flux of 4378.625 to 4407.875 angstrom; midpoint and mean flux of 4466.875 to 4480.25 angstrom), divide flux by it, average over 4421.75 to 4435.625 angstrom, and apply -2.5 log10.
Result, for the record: 0.19 mag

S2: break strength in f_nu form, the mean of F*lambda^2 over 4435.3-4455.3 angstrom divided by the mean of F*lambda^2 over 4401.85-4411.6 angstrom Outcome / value 1.3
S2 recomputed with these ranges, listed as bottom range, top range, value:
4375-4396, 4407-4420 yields 1.09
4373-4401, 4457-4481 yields 1.35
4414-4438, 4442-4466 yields 1.09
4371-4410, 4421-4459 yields 1.12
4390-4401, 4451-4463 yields 0.84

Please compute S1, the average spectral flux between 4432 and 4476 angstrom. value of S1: 23.2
